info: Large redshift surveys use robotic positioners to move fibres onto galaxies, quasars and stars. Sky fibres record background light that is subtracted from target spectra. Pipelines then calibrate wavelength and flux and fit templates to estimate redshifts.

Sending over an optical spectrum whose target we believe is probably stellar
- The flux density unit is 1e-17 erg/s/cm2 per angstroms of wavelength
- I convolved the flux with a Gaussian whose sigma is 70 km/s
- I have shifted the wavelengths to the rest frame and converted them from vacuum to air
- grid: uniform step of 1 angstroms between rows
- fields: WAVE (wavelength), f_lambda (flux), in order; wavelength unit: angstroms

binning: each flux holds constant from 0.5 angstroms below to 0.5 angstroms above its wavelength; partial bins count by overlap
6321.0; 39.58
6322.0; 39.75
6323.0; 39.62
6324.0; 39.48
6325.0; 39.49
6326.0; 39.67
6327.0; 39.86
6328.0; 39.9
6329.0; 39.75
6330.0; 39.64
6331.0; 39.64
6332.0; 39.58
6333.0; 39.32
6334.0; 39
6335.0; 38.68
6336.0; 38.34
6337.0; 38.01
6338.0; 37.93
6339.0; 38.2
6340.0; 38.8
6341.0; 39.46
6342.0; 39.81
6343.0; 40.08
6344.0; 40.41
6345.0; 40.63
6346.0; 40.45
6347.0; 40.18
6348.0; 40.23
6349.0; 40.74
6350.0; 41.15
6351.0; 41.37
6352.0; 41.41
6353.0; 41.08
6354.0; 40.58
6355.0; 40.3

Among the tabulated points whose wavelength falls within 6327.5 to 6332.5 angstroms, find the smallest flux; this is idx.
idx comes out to 39.58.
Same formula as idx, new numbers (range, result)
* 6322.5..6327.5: 39.48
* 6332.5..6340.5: 37.93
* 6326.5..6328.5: 39.86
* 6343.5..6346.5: 40.41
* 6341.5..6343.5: 39.81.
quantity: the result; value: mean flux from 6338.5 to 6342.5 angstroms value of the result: 39.1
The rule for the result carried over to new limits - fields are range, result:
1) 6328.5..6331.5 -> 39.7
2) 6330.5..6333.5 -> 39.5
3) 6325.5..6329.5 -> 39.8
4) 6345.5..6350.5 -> 40.5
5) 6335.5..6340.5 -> 38.3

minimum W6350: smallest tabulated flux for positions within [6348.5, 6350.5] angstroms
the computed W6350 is 40.74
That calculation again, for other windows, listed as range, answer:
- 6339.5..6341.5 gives 38.8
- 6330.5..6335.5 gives 38.68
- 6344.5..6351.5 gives 40.18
